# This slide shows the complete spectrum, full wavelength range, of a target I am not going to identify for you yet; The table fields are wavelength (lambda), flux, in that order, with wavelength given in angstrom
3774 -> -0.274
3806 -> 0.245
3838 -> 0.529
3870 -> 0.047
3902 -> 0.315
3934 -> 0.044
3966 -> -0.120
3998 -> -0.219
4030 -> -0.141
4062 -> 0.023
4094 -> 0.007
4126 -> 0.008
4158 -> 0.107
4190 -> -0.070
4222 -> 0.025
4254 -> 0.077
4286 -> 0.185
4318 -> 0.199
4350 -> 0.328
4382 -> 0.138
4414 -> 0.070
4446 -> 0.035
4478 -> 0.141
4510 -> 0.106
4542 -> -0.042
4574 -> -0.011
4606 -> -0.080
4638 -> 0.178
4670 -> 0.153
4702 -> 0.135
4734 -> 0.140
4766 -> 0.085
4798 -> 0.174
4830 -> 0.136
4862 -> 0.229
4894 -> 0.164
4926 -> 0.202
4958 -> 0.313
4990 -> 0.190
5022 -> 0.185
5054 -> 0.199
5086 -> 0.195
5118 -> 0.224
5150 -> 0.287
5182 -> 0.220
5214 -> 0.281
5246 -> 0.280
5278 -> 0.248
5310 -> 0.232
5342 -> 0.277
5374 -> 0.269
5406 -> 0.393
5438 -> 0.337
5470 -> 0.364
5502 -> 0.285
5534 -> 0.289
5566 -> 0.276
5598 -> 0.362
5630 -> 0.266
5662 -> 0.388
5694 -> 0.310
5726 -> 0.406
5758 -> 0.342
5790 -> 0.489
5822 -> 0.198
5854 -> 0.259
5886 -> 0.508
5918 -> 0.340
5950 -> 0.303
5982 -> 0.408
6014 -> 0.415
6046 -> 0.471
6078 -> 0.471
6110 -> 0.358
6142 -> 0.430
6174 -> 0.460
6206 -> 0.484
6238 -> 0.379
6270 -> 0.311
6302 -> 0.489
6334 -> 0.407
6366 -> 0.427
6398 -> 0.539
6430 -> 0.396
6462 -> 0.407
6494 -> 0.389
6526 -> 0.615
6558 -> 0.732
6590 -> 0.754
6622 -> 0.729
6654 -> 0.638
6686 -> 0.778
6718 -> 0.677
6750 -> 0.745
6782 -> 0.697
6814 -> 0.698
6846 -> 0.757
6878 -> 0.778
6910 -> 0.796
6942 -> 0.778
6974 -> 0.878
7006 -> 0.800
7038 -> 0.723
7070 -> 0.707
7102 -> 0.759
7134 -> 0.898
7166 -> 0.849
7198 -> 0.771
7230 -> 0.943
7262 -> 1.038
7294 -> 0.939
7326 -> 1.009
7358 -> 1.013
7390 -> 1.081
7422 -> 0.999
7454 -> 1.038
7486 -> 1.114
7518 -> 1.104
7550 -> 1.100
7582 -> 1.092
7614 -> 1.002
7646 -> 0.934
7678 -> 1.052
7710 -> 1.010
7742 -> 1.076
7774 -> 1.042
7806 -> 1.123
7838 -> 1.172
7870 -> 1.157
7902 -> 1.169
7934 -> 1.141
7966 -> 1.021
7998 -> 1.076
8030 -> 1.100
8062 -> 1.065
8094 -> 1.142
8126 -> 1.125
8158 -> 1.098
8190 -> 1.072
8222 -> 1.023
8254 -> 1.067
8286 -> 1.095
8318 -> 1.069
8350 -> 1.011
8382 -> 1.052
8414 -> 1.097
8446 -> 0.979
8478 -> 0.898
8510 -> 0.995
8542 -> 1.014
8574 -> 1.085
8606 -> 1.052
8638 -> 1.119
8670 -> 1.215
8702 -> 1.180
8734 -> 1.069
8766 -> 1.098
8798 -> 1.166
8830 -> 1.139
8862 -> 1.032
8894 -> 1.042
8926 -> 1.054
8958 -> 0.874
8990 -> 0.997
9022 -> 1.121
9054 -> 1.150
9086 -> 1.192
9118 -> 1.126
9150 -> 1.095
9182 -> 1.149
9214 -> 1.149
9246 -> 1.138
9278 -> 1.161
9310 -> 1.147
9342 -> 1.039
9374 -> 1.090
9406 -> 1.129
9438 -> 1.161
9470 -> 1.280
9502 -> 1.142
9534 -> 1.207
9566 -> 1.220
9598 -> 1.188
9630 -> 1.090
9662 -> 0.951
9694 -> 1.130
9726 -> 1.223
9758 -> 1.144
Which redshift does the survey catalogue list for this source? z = 0.638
